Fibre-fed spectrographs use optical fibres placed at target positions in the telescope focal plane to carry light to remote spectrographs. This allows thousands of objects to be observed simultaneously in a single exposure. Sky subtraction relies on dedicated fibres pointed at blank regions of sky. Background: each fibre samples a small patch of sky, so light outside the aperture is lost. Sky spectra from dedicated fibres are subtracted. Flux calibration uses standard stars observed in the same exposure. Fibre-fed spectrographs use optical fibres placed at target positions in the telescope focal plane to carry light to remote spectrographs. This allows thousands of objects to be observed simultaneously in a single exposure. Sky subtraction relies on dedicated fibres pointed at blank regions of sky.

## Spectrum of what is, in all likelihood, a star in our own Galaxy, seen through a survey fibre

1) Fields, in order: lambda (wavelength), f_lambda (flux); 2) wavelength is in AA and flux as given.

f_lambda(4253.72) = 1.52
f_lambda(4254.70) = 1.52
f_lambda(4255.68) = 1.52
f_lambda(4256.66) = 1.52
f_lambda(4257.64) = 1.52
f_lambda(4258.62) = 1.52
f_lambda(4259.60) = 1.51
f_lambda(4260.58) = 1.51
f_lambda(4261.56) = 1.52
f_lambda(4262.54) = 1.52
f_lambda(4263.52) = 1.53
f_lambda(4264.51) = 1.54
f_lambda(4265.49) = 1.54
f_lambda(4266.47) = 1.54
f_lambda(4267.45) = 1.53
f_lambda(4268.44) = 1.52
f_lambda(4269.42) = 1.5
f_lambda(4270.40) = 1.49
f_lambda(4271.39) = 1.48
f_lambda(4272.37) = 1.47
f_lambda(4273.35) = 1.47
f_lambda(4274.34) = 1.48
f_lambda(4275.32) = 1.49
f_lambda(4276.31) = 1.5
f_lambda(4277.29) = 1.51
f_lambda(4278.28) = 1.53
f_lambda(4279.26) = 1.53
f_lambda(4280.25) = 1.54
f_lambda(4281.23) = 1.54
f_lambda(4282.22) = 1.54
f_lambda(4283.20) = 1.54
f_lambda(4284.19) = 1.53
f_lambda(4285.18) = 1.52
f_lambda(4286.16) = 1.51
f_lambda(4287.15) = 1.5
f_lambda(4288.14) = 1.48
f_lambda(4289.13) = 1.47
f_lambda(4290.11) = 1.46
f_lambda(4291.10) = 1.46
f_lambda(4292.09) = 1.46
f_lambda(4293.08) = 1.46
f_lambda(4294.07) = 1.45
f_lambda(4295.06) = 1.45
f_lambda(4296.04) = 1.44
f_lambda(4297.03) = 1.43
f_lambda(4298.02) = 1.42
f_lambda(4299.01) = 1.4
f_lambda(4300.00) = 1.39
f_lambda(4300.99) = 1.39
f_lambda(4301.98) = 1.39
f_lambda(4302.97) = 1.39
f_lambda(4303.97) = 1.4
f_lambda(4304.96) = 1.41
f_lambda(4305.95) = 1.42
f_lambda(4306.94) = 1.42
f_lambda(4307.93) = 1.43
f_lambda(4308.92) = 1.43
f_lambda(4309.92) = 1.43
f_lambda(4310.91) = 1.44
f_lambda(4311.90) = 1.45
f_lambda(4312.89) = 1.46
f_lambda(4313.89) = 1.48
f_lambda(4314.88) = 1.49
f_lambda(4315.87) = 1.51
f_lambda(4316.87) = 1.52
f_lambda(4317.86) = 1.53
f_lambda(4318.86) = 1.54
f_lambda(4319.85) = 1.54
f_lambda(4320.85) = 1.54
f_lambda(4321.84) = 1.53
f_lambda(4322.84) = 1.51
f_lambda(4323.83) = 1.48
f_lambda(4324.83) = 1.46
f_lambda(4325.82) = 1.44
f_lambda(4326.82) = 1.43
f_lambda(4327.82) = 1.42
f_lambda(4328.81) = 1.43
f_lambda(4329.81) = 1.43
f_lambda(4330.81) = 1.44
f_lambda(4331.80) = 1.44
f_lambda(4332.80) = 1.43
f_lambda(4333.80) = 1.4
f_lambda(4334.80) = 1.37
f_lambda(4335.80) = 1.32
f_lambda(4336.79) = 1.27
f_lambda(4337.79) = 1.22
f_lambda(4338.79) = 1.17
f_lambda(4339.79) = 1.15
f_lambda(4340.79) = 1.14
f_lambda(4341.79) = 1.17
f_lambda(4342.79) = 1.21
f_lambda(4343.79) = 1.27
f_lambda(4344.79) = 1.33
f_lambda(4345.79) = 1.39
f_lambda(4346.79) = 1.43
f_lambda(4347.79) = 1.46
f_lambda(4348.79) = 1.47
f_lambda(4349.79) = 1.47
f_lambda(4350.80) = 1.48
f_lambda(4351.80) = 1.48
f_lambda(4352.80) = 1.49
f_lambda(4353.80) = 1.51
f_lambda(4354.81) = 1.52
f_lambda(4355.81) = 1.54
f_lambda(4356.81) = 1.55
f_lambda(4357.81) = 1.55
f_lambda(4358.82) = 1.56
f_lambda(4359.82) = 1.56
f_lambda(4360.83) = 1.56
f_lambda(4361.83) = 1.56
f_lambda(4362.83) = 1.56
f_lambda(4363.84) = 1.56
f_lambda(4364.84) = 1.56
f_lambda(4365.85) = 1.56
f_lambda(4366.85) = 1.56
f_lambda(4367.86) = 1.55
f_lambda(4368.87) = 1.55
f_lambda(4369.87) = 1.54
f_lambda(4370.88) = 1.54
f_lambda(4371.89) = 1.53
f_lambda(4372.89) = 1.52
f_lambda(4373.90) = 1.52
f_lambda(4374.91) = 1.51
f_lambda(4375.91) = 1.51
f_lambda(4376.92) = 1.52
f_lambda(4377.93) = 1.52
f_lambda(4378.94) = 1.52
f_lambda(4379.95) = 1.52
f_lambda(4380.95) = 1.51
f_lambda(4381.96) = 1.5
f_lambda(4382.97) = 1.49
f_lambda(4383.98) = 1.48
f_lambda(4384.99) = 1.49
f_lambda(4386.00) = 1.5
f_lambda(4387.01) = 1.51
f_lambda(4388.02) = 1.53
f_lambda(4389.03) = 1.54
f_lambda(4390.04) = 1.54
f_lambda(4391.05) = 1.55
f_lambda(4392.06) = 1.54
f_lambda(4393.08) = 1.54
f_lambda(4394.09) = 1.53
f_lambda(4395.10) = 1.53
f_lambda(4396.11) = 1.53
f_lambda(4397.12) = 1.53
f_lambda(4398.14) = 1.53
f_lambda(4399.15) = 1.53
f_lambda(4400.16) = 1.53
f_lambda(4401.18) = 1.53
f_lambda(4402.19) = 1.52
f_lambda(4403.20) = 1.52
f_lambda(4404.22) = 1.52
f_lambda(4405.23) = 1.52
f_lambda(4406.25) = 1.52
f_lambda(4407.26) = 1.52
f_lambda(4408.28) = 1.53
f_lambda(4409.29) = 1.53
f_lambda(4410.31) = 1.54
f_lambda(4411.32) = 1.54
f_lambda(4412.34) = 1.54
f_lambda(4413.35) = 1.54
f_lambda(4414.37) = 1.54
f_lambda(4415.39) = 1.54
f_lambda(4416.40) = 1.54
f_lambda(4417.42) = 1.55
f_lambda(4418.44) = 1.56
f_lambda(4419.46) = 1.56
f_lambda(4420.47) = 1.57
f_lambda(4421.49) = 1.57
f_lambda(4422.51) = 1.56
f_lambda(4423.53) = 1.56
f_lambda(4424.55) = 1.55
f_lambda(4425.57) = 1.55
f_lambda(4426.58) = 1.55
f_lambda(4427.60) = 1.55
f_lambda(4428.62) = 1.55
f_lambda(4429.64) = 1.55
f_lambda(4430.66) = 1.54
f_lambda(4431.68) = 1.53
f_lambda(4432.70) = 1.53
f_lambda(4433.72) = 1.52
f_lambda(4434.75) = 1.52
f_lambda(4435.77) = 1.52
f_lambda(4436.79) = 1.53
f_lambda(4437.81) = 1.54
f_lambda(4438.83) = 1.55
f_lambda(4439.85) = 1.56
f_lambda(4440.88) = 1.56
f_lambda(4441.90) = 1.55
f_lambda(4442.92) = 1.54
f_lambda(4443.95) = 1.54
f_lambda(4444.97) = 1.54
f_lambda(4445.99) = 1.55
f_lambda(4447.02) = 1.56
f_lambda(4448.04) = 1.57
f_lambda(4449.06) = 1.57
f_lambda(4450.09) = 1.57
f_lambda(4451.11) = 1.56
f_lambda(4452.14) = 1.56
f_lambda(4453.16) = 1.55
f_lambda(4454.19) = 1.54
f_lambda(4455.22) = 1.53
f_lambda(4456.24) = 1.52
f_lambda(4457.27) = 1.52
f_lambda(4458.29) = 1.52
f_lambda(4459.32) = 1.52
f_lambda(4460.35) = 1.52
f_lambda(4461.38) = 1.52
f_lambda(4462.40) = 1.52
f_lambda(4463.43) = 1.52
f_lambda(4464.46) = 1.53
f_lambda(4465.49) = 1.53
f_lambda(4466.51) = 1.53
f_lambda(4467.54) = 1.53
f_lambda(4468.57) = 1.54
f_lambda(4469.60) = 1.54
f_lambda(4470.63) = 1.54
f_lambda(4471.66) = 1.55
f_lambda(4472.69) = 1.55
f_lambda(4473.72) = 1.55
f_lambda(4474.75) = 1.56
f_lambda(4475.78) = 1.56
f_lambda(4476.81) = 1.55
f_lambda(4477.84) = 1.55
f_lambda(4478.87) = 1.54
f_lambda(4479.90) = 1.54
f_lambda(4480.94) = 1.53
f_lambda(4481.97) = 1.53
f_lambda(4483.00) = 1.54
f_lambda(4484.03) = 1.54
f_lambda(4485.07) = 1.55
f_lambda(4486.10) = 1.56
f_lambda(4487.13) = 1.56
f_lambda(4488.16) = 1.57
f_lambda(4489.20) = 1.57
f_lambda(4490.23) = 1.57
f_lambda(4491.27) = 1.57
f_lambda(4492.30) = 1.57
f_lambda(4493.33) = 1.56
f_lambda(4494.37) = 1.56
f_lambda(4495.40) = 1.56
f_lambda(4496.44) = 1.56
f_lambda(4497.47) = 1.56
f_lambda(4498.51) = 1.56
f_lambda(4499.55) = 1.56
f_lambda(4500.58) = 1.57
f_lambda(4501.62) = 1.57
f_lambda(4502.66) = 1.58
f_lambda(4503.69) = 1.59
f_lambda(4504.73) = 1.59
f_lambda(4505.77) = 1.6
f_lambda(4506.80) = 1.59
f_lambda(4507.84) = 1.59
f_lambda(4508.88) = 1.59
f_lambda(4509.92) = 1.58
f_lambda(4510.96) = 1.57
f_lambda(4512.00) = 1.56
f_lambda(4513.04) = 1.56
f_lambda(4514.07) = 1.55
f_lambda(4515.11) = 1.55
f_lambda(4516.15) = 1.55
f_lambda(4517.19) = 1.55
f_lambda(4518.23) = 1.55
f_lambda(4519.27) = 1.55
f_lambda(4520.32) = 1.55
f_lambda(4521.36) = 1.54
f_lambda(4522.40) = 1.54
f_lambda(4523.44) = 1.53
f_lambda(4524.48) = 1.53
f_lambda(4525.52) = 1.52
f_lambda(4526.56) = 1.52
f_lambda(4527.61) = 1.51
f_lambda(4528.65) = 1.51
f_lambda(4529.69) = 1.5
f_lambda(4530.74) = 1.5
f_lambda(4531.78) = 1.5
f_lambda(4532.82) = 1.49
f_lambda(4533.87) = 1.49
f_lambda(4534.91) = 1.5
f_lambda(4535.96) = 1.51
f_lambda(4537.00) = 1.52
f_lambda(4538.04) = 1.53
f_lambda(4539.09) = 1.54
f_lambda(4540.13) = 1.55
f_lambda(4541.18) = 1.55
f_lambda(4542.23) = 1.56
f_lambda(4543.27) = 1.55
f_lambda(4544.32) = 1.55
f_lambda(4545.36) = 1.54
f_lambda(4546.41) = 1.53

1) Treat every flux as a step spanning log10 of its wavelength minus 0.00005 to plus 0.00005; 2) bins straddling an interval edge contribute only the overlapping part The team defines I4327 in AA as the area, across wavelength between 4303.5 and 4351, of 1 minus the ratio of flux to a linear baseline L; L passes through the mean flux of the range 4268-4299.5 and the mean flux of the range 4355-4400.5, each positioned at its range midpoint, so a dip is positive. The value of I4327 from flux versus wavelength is 3.2 AA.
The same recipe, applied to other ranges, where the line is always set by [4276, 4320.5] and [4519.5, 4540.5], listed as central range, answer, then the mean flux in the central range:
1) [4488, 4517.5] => -1.09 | 1.57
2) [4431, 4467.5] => -0.88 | 1.54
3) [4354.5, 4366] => -0.55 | 1.55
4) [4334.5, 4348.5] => 1.88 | 1.28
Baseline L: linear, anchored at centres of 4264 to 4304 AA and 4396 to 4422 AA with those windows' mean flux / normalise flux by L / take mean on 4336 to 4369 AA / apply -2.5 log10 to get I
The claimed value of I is 0.057 mag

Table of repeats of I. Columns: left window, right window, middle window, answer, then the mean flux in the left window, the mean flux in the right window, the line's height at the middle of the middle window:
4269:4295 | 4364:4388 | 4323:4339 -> 0.089 mag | 1.5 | 1.52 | 1.51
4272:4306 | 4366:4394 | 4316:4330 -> 0.001 mag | 1.47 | 1.52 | 1.49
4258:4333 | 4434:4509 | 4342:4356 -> 0.056 mag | 1.48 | 1.55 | 1.5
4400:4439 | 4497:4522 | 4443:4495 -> 0.006 mag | 1.54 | 1.57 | 1.55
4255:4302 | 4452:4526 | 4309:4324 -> 0.006 mag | 1.49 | 1.55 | 1.5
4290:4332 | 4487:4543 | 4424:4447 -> -0.022 mag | 1.45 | 1.55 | 1.51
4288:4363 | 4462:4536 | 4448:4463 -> -0.014 mag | 1.43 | 1.55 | 1.52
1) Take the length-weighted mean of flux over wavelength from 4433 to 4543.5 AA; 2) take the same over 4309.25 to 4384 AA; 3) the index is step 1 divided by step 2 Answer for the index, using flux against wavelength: 1.06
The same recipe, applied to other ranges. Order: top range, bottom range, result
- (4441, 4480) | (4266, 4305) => 1.04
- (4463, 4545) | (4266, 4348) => 1.08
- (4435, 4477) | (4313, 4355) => 1.09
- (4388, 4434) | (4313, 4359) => 1.08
